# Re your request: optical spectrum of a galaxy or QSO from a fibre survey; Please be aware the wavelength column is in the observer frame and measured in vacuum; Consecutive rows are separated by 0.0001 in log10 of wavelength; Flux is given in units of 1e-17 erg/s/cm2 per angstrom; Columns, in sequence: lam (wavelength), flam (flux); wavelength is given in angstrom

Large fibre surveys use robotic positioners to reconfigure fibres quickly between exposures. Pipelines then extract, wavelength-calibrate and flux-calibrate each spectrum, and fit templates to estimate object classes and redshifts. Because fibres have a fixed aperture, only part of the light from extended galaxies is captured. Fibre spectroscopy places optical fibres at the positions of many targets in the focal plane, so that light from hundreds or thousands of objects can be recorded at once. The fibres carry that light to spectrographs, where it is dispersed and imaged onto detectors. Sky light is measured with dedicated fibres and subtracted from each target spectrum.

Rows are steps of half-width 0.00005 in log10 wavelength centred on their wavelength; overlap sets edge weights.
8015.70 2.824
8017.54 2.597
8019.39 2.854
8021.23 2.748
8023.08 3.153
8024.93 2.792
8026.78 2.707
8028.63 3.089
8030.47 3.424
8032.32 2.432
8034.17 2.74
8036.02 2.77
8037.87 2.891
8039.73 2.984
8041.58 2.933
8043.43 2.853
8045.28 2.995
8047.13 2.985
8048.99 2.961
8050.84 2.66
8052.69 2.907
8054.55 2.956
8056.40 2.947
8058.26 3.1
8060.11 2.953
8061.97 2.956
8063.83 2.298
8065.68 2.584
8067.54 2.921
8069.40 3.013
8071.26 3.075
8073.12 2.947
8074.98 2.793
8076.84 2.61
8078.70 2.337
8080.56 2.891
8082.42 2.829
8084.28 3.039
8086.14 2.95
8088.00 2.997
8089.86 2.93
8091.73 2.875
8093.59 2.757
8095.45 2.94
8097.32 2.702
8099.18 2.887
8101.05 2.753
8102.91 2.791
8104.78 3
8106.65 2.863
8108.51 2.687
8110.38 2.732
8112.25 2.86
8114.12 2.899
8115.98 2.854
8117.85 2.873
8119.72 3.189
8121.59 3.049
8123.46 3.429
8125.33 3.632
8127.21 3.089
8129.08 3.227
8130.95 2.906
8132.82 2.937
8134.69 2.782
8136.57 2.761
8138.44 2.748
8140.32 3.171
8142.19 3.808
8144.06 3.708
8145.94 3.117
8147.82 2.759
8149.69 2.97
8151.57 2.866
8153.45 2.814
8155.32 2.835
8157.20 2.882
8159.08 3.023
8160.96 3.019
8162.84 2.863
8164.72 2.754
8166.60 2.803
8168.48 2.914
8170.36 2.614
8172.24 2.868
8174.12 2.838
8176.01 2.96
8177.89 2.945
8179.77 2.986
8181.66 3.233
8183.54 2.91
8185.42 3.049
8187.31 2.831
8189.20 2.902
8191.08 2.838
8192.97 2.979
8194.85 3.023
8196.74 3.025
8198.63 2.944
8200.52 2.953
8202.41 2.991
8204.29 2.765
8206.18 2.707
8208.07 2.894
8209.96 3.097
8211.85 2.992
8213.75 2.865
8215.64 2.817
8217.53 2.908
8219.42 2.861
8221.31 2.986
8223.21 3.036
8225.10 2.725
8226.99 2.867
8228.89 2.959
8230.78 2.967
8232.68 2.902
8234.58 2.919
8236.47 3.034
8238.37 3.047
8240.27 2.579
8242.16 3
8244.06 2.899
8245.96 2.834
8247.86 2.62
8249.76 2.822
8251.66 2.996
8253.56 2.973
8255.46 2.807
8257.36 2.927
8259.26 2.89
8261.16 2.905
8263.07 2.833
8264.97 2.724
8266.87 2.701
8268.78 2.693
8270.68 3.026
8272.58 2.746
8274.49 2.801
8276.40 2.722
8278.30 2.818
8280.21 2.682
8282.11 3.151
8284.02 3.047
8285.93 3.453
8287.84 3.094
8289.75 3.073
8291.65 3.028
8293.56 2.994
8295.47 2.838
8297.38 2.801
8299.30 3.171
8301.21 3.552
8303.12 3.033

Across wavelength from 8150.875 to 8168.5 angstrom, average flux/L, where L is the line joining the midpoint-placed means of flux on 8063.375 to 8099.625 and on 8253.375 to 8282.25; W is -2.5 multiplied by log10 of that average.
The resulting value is -0.02 mag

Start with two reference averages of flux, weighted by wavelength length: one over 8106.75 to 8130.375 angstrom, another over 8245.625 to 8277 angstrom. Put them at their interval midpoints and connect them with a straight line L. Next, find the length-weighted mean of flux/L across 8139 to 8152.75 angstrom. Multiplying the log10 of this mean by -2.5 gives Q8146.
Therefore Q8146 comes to -0.065 mag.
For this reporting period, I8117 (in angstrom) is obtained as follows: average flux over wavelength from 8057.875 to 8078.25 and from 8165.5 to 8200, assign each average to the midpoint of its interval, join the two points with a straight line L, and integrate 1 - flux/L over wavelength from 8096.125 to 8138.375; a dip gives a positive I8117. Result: -1.18 angstrom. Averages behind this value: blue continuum 2.82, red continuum 2.93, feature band 2.95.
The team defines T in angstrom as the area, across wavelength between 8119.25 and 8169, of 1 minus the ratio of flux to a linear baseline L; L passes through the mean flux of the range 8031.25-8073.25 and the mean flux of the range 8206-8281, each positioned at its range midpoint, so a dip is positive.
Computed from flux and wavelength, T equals -3.0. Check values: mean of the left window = 2.86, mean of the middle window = 3.04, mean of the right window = 2.87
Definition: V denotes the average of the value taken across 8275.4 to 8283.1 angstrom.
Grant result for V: 2.84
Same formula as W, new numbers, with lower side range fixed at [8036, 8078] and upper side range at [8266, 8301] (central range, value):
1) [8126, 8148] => -0.07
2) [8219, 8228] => 0.01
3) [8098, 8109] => 0.02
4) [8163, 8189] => 0.01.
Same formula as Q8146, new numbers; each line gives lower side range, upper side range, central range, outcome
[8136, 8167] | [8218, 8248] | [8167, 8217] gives 0.01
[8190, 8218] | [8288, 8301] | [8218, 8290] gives 0.03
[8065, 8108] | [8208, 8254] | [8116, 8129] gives -0.12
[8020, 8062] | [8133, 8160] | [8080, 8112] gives 0.04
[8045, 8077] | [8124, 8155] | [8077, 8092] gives 0.03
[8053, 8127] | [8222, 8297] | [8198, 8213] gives -0.01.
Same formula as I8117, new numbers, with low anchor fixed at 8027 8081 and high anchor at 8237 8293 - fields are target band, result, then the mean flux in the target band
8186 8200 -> -0.3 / 2.94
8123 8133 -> -1.2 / 3.21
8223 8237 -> -0.1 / 2.92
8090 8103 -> 0.2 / 2.82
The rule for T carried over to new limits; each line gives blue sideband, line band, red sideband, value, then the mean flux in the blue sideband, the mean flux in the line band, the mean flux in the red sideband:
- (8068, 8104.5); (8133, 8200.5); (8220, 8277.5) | -2.4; 2.85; 2.96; 2.86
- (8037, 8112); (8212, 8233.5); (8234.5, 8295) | -0.1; 2.86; 2.9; 2.9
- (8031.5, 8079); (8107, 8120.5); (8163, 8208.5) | 0.0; 2.84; 2.87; 2.9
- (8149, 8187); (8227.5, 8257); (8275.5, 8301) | 0.8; 2.91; 2.89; 3.01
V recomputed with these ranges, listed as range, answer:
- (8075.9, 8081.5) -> 2.61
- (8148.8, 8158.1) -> 2.87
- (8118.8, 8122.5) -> 3.12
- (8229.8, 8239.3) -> 2.97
